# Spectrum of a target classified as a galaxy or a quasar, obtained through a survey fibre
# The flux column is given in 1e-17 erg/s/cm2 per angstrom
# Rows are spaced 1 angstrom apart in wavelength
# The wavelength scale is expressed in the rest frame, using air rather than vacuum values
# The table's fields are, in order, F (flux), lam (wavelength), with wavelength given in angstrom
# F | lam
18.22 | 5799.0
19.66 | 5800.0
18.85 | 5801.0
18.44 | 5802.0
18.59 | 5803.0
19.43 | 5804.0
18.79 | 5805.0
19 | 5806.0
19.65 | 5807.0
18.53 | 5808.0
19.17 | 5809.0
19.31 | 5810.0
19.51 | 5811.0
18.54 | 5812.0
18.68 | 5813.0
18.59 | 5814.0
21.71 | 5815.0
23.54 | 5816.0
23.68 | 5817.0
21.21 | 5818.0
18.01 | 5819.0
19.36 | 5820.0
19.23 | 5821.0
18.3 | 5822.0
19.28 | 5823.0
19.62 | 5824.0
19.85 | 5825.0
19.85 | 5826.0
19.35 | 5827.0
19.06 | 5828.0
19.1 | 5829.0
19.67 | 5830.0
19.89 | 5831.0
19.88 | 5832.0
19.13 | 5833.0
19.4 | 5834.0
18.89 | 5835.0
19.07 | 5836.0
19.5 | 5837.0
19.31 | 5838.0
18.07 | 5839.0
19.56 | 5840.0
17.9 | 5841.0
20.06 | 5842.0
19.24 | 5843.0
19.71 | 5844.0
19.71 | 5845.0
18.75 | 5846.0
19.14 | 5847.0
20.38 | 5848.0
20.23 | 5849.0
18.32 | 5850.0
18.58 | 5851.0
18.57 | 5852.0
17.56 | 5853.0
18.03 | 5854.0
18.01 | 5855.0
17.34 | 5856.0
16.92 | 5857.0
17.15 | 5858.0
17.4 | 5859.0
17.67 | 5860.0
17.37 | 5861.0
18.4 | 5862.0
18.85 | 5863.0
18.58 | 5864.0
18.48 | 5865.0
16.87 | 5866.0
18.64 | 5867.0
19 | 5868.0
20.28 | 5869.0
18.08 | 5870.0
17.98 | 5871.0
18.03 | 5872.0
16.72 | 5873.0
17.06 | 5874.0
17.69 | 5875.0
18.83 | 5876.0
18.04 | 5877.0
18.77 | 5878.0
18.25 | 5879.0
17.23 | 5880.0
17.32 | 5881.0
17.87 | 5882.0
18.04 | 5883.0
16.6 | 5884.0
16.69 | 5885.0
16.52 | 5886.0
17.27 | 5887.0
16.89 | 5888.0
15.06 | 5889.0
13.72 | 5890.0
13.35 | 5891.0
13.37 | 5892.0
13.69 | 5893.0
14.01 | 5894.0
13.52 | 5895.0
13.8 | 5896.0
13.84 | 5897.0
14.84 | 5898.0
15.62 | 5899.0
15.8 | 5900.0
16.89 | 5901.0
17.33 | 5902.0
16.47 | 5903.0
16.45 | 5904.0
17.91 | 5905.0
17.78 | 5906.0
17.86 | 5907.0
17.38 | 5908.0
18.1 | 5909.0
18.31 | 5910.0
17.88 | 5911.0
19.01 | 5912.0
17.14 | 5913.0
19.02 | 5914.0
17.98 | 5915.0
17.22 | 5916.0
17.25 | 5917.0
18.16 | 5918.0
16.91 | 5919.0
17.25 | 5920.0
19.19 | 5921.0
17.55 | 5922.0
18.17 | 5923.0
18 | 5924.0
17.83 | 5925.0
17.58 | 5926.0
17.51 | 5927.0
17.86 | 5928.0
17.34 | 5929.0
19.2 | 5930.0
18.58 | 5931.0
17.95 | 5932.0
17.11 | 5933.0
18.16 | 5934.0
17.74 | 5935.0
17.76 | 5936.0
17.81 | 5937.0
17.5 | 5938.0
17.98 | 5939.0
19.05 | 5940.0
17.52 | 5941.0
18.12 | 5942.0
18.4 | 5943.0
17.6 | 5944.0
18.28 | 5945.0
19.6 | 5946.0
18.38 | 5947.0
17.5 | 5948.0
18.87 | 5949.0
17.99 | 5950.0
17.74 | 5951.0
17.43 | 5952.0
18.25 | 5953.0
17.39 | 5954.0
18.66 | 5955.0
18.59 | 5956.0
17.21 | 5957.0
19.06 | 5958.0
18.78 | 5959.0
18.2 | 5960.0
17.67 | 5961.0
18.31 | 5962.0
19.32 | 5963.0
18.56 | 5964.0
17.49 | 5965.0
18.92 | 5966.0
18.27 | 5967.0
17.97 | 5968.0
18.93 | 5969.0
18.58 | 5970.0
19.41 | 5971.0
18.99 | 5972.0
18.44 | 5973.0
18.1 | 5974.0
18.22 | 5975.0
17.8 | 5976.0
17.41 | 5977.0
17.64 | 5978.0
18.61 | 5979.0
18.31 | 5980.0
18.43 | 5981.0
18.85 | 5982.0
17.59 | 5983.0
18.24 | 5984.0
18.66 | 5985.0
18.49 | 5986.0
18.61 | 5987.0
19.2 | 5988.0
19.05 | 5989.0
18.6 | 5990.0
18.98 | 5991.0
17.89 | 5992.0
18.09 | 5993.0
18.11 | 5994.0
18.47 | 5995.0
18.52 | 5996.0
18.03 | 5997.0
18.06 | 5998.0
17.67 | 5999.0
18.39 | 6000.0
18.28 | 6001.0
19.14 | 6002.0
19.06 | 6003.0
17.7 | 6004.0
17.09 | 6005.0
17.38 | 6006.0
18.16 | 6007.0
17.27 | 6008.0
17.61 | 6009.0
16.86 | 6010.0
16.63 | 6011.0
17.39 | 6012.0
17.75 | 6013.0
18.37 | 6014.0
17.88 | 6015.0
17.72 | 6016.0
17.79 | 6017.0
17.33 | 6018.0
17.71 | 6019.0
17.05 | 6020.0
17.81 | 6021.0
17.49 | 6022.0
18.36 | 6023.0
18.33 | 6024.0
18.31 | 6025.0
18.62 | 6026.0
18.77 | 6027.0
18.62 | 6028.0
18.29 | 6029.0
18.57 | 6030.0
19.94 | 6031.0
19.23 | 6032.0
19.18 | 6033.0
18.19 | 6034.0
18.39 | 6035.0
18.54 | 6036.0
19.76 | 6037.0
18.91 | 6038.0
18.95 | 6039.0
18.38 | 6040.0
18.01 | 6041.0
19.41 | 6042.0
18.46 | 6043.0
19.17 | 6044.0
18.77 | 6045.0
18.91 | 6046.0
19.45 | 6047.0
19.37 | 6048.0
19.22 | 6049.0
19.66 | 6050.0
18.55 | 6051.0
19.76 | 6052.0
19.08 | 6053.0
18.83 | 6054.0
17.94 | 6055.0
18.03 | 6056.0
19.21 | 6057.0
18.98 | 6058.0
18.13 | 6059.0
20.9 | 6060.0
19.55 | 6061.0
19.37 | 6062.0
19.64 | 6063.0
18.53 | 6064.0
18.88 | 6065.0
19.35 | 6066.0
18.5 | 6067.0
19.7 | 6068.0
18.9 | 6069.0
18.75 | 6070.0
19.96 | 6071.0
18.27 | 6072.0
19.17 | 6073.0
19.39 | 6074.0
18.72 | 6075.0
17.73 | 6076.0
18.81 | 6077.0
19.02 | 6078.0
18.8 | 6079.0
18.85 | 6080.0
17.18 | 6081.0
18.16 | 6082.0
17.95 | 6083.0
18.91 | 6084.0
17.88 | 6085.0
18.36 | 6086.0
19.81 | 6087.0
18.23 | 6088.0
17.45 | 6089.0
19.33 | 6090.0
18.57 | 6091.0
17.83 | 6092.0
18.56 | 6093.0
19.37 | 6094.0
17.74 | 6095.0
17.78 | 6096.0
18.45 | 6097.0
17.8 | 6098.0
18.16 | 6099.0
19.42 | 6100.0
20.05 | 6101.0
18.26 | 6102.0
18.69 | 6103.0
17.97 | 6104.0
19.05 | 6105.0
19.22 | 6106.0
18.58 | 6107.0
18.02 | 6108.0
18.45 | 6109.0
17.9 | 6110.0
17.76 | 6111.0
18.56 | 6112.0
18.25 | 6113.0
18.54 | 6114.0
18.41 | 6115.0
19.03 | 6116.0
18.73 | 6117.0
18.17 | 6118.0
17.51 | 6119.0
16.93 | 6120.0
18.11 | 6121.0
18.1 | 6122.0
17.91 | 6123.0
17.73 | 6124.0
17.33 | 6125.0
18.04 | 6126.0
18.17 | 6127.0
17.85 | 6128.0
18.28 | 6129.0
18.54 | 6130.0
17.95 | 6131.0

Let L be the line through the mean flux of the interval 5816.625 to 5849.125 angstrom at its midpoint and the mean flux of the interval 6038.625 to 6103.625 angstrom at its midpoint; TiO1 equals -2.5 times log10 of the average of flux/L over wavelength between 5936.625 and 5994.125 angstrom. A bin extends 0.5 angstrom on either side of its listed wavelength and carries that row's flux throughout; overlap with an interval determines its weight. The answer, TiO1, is 0.05 mag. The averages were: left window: 19.5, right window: 18.8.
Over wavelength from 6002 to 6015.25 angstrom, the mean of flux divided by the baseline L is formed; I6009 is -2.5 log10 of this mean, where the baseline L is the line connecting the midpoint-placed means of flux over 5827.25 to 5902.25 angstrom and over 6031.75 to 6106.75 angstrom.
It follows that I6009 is 0.05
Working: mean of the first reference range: 17.7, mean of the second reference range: 18.8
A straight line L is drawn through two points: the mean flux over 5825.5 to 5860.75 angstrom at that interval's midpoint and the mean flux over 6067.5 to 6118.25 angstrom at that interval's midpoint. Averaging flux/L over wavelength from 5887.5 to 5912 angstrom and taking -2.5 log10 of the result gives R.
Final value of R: 0.18 mag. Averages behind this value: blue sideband 18.9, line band 15.9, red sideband 18.6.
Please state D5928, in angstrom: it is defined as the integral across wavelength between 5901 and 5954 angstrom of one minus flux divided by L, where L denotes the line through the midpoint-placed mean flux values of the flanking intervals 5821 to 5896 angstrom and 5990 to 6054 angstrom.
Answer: 0.8 angstrom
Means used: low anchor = 18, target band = 17.9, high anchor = 18.4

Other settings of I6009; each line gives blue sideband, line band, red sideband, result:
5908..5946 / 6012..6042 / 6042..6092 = 0.014 mag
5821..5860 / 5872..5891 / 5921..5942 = 0.087 mag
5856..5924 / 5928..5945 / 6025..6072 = -0.020 mag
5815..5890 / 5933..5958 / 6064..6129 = 0.029 mag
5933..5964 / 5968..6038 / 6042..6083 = 0.016 mag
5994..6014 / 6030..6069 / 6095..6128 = -0.057 mag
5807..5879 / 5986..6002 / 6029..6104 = 0.024 mag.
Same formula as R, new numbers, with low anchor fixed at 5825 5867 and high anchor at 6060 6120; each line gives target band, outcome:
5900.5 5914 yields 0.07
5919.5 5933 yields 0.04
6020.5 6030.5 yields 0.02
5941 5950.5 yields 0.03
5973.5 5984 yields 0.03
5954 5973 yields 0.01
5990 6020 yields 0.05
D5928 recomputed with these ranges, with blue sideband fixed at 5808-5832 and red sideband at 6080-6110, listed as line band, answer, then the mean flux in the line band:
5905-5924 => 1.4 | 17.9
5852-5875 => 1.9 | 17.9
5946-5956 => 0.5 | 18.1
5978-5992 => 0.3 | 18.5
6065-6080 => -0.3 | 18.9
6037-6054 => -0.3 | 19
